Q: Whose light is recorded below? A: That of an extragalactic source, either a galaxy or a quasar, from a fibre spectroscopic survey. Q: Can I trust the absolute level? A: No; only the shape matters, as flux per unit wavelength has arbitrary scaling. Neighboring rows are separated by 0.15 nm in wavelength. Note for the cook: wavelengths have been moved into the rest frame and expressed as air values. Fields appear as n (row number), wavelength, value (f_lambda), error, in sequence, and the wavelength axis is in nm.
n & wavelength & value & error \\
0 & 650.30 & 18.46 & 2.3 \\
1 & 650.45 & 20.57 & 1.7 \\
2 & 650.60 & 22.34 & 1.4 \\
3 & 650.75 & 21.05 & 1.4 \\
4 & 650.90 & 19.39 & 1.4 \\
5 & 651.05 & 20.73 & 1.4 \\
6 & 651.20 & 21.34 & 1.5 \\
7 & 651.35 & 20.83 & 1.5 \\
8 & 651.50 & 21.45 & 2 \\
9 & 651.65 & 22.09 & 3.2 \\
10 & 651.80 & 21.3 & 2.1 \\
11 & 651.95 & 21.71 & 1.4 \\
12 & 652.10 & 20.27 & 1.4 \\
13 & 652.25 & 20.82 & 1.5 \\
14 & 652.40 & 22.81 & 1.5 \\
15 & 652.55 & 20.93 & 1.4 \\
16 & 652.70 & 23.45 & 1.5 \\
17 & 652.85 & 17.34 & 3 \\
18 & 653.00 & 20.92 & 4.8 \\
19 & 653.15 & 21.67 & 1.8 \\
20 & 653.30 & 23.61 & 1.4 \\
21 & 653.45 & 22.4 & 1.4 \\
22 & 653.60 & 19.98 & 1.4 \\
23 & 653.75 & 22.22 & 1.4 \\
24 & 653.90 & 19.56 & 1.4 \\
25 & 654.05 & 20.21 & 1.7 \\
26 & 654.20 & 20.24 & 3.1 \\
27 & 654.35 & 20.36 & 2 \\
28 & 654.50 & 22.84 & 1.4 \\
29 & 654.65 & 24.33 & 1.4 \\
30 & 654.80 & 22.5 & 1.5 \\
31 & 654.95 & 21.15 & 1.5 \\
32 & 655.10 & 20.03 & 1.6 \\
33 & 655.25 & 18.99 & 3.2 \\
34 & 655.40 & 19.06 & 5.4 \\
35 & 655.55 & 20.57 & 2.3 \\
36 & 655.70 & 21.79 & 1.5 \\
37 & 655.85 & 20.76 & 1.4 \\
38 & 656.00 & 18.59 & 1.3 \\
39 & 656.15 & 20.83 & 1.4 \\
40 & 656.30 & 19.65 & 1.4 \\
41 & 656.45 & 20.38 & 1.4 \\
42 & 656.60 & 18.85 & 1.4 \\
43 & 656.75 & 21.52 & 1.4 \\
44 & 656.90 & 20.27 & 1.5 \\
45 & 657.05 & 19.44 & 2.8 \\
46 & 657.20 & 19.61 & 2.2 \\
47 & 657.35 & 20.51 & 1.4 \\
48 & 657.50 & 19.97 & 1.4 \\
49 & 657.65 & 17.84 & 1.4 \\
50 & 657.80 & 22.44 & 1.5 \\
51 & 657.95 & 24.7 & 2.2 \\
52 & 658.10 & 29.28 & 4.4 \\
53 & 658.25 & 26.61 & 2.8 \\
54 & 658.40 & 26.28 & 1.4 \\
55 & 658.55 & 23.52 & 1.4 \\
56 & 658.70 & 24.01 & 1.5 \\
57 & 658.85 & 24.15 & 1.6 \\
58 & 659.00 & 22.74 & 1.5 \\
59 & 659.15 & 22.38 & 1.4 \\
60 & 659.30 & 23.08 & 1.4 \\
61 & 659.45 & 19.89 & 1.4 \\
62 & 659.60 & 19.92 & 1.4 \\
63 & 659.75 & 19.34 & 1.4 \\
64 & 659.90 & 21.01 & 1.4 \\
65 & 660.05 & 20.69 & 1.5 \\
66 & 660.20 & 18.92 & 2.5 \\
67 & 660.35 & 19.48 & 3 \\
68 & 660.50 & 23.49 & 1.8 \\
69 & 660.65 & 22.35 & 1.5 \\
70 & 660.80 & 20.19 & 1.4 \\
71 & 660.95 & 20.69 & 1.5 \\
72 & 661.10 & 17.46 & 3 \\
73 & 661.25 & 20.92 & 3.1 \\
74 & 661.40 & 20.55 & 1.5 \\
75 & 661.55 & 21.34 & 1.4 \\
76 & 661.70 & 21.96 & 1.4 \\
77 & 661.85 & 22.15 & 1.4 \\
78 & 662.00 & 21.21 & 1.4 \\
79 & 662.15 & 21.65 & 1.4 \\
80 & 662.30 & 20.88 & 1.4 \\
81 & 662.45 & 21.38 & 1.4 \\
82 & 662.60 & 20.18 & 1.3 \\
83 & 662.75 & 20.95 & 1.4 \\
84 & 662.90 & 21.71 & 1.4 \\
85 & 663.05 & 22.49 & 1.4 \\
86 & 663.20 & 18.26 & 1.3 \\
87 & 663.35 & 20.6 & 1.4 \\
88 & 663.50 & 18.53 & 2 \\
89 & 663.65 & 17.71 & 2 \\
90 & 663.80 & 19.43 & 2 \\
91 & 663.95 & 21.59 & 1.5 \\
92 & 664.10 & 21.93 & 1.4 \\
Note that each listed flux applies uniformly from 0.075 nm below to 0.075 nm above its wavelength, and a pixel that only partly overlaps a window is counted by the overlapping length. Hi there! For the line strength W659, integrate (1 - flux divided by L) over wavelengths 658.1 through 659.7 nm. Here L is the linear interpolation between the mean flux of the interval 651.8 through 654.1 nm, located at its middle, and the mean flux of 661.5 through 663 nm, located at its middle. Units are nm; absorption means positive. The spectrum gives -0.16 nm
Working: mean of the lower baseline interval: 21.2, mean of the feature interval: 23.5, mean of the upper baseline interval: 21.4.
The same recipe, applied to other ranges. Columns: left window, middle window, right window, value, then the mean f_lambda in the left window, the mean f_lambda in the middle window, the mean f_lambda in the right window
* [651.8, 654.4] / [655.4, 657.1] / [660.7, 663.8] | 0.06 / 21.1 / 20.2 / 20.5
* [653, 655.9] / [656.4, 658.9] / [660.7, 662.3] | -0.15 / 21.2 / 22.3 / 20.8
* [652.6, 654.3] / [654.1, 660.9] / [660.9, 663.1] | -0.13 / 21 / 21.4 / 21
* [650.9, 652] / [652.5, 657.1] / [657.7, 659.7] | 0.31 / 21.2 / 20.8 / 23.6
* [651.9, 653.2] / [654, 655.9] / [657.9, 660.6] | 0.06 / 21.1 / 21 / 22.7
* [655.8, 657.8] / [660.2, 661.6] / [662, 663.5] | -0.01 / 19.9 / 20.6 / 20.8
